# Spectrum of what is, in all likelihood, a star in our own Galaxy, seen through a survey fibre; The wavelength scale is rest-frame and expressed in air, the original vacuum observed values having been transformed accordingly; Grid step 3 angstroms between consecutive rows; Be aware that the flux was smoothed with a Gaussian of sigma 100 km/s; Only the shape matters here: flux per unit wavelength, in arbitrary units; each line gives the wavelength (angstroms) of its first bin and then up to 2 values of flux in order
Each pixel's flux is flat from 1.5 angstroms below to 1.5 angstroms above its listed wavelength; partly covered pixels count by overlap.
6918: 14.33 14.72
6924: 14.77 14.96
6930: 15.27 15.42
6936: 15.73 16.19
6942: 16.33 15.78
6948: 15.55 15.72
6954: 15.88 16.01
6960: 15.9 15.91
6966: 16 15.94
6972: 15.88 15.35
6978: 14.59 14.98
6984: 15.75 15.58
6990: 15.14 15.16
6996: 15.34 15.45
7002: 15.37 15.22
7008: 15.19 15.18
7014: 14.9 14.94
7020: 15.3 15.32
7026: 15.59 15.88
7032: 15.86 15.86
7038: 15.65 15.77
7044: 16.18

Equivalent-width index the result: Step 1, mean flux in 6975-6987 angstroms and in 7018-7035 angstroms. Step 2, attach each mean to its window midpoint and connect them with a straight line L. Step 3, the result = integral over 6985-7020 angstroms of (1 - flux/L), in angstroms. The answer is 0.34 angstroms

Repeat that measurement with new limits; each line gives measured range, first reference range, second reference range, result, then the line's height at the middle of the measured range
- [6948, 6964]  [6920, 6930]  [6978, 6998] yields -0.8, 15.1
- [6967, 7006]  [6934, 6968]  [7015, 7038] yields 0.9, 15.7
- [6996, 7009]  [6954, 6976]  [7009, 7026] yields 0.0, 15.4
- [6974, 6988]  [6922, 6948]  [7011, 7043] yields 0.3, 15.5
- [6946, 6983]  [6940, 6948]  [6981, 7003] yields 0.2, 15.7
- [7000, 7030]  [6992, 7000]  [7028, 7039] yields 0.6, 15.6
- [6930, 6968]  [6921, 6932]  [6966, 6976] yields -1.1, 15.4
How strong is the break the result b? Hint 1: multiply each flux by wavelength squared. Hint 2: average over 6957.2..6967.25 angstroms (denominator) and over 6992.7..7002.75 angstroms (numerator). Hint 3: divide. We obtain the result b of 0.97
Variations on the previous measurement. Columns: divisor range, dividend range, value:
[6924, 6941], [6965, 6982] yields 1.01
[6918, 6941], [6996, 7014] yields 1.02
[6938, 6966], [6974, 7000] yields 0.97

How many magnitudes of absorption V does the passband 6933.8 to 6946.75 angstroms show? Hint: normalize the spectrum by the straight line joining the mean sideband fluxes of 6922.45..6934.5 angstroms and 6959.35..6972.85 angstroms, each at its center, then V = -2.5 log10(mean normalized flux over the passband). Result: -0.04 mag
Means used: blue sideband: 15.1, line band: 16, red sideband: 15.9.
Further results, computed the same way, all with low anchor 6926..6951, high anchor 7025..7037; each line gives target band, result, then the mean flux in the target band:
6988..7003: 0.03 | 15.3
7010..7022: 0.05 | 15.1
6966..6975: -0.01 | 15.8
